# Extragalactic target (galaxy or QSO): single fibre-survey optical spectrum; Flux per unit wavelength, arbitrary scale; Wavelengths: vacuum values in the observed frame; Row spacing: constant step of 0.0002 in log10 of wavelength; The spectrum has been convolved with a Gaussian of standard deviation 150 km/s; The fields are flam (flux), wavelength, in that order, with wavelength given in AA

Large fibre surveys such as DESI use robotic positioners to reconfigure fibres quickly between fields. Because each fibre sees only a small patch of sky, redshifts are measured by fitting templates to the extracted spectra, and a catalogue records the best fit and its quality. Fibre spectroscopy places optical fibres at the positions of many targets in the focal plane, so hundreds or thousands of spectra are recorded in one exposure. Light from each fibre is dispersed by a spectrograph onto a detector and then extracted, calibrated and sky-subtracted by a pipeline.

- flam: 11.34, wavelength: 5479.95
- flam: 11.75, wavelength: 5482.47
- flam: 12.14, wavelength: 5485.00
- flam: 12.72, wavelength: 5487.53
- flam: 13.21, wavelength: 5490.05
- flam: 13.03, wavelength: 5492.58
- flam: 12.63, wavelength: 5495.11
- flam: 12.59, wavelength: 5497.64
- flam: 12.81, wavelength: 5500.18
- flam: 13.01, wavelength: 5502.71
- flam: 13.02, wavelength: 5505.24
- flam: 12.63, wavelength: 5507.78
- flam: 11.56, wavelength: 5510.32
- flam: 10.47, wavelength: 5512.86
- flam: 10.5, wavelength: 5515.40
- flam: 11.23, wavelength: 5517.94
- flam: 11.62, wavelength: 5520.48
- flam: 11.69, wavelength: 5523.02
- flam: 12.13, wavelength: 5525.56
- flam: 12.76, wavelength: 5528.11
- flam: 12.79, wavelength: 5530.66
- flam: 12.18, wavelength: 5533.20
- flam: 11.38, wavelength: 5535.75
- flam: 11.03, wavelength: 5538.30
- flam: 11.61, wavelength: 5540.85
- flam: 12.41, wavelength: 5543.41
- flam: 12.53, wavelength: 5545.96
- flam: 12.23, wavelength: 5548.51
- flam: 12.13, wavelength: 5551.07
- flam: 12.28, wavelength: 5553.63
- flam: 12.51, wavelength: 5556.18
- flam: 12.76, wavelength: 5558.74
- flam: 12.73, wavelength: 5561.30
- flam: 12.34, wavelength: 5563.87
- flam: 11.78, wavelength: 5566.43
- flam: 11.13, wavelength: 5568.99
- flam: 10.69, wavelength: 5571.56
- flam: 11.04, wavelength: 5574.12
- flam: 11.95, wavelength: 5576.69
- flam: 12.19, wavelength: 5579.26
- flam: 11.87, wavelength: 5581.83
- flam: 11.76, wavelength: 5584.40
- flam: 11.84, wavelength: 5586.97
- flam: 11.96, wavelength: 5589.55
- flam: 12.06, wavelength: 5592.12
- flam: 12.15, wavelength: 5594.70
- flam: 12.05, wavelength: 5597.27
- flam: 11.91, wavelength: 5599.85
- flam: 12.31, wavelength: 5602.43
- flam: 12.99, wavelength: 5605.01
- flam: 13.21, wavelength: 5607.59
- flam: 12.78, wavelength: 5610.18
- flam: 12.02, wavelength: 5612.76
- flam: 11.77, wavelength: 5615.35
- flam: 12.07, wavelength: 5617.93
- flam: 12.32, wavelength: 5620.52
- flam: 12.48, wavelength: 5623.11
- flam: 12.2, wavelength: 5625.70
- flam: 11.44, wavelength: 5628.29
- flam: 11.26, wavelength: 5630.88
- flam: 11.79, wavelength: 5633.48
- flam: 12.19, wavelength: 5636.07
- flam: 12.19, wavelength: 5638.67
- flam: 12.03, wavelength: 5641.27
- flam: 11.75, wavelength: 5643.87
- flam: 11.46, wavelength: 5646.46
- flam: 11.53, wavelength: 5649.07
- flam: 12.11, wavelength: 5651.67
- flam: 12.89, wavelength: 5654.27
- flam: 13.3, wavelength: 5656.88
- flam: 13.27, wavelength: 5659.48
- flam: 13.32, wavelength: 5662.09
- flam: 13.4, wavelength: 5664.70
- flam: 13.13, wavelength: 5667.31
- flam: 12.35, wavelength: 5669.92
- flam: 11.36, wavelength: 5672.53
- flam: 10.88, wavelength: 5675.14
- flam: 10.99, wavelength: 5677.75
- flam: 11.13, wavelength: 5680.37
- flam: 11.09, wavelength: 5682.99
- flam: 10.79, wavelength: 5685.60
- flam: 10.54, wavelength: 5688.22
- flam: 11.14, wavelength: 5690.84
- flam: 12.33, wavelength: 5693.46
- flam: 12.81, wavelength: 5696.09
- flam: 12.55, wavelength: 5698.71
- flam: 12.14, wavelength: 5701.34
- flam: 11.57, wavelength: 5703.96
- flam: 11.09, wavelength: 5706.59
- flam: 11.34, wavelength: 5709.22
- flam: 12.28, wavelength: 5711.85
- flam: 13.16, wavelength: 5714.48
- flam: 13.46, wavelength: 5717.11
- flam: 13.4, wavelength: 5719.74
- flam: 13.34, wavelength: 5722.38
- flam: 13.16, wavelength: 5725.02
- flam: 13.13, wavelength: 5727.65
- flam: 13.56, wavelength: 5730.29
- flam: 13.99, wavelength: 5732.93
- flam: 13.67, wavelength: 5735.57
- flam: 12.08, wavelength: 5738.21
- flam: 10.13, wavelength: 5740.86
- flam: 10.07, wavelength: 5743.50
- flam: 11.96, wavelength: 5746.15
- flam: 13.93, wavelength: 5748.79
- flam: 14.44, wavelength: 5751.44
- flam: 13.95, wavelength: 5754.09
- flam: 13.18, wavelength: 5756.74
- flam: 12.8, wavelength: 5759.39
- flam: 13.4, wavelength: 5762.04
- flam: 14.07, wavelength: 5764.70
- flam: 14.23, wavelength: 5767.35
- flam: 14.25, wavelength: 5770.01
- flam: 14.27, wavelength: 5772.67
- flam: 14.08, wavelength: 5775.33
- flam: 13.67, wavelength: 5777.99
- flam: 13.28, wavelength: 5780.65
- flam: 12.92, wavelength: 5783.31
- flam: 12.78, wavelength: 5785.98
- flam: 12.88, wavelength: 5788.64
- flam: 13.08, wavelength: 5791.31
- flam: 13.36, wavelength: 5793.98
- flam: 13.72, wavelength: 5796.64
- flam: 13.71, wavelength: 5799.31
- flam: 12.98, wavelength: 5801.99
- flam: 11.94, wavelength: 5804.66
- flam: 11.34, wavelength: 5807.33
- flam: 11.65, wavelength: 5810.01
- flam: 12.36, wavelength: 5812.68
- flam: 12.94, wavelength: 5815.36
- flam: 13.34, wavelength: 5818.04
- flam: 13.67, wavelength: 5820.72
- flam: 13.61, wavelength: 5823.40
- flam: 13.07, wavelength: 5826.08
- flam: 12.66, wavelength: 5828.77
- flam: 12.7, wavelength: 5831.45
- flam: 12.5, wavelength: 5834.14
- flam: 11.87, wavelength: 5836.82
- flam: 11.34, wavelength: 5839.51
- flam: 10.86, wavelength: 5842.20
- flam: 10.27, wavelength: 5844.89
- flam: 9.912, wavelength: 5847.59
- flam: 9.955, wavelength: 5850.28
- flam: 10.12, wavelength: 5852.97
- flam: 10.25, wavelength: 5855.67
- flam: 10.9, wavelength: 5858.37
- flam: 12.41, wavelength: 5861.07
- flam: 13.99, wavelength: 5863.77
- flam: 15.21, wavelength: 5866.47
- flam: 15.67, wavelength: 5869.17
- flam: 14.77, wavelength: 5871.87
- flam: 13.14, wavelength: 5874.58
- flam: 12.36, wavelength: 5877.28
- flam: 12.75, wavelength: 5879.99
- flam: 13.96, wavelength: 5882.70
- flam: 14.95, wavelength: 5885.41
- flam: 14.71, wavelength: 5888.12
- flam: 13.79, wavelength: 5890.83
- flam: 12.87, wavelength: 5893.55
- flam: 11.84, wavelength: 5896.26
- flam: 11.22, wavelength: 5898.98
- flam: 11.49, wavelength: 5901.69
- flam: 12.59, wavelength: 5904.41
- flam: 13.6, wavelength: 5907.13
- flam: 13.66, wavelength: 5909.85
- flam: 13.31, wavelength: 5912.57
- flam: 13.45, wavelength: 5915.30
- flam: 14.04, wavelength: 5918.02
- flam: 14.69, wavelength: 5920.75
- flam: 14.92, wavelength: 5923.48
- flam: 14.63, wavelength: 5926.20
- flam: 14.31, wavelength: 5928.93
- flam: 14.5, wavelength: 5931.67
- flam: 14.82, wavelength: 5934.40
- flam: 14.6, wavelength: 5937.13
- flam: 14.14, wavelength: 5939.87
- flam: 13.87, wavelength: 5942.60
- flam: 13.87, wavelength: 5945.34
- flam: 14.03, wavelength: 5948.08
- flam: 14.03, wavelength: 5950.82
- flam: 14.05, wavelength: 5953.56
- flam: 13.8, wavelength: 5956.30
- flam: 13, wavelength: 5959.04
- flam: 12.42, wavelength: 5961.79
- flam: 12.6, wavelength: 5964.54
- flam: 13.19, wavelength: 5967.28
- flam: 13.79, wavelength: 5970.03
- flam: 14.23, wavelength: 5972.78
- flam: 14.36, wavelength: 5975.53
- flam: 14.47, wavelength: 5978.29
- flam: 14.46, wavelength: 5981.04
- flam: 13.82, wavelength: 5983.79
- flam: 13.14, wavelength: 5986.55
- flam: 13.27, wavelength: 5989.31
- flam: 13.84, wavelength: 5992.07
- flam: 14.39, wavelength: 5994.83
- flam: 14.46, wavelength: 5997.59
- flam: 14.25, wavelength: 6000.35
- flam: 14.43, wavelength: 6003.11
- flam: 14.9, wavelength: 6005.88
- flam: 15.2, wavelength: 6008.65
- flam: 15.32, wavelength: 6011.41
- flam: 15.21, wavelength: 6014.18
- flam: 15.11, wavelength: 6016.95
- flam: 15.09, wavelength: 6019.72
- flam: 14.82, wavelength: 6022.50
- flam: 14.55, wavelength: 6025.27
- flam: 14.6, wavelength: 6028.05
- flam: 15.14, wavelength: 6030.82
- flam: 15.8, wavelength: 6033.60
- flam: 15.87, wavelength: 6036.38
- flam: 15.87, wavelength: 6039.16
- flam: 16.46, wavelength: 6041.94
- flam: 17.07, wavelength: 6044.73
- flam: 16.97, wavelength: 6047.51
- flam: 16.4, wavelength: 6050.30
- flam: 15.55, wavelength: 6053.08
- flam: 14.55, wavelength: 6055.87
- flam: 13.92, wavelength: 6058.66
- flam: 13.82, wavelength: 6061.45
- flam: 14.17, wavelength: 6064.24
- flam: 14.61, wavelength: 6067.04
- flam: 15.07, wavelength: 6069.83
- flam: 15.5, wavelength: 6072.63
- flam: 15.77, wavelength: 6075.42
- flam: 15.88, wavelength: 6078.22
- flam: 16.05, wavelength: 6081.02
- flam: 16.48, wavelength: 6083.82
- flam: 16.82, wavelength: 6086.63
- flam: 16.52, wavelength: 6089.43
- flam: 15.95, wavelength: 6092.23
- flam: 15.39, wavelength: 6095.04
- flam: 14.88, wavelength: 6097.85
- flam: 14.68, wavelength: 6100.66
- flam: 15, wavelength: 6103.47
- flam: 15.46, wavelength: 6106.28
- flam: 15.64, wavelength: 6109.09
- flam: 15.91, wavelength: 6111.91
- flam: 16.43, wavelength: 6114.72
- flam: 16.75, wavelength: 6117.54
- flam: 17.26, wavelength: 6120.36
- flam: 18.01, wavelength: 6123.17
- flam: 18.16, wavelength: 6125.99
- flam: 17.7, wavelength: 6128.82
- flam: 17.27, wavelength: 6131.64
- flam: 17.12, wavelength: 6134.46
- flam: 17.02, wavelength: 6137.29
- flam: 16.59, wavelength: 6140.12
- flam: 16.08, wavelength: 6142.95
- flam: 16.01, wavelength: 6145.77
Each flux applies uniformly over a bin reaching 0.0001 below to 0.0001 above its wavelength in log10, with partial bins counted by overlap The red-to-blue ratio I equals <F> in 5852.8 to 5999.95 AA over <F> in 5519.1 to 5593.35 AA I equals 1.14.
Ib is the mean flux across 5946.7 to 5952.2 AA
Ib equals 14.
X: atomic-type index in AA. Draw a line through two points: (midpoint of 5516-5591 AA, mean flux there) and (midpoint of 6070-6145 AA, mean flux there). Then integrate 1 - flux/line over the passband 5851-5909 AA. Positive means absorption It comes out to 6.2 AA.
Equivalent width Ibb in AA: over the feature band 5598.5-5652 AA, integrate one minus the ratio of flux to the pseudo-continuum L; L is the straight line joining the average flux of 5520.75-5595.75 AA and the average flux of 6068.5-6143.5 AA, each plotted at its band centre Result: 1.82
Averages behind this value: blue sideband 12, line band 12.1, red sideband 16.3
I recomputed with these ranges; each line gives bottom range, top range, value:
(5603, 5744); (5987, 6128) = 1.27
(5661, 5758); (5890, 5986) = 1.11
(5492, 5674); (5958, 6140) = 1.26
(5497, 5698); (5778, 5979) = 1.09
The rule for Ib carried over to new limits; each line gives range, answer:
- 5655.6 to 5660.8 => 13.3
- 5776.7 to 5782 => 13.5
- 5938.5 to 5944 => 14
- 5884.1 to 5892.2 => 14.5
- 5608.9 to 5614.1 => 12.4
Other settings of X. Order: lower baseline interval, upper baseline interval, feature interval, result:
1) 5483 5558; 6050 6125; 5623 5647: 1.88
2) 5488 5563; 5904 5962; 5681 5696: 1.86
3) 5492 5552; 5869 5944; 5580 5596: 0.52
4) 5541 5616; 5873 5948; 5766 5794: -1.06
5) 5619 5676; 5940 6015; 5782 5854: 4.67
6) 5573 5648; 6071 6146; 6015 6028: 0.57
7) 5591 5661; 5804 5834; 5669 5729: 1.86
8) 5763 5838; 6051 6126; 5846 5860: 3.41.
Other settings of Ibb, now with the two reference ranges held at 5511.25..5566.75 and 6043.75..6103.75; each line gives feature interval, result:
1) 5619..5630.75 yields 0.5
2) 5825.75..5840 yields 1.6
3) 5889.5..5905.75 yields 2.3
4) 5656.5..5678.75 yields 0.7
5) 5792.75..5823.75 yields 2.0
